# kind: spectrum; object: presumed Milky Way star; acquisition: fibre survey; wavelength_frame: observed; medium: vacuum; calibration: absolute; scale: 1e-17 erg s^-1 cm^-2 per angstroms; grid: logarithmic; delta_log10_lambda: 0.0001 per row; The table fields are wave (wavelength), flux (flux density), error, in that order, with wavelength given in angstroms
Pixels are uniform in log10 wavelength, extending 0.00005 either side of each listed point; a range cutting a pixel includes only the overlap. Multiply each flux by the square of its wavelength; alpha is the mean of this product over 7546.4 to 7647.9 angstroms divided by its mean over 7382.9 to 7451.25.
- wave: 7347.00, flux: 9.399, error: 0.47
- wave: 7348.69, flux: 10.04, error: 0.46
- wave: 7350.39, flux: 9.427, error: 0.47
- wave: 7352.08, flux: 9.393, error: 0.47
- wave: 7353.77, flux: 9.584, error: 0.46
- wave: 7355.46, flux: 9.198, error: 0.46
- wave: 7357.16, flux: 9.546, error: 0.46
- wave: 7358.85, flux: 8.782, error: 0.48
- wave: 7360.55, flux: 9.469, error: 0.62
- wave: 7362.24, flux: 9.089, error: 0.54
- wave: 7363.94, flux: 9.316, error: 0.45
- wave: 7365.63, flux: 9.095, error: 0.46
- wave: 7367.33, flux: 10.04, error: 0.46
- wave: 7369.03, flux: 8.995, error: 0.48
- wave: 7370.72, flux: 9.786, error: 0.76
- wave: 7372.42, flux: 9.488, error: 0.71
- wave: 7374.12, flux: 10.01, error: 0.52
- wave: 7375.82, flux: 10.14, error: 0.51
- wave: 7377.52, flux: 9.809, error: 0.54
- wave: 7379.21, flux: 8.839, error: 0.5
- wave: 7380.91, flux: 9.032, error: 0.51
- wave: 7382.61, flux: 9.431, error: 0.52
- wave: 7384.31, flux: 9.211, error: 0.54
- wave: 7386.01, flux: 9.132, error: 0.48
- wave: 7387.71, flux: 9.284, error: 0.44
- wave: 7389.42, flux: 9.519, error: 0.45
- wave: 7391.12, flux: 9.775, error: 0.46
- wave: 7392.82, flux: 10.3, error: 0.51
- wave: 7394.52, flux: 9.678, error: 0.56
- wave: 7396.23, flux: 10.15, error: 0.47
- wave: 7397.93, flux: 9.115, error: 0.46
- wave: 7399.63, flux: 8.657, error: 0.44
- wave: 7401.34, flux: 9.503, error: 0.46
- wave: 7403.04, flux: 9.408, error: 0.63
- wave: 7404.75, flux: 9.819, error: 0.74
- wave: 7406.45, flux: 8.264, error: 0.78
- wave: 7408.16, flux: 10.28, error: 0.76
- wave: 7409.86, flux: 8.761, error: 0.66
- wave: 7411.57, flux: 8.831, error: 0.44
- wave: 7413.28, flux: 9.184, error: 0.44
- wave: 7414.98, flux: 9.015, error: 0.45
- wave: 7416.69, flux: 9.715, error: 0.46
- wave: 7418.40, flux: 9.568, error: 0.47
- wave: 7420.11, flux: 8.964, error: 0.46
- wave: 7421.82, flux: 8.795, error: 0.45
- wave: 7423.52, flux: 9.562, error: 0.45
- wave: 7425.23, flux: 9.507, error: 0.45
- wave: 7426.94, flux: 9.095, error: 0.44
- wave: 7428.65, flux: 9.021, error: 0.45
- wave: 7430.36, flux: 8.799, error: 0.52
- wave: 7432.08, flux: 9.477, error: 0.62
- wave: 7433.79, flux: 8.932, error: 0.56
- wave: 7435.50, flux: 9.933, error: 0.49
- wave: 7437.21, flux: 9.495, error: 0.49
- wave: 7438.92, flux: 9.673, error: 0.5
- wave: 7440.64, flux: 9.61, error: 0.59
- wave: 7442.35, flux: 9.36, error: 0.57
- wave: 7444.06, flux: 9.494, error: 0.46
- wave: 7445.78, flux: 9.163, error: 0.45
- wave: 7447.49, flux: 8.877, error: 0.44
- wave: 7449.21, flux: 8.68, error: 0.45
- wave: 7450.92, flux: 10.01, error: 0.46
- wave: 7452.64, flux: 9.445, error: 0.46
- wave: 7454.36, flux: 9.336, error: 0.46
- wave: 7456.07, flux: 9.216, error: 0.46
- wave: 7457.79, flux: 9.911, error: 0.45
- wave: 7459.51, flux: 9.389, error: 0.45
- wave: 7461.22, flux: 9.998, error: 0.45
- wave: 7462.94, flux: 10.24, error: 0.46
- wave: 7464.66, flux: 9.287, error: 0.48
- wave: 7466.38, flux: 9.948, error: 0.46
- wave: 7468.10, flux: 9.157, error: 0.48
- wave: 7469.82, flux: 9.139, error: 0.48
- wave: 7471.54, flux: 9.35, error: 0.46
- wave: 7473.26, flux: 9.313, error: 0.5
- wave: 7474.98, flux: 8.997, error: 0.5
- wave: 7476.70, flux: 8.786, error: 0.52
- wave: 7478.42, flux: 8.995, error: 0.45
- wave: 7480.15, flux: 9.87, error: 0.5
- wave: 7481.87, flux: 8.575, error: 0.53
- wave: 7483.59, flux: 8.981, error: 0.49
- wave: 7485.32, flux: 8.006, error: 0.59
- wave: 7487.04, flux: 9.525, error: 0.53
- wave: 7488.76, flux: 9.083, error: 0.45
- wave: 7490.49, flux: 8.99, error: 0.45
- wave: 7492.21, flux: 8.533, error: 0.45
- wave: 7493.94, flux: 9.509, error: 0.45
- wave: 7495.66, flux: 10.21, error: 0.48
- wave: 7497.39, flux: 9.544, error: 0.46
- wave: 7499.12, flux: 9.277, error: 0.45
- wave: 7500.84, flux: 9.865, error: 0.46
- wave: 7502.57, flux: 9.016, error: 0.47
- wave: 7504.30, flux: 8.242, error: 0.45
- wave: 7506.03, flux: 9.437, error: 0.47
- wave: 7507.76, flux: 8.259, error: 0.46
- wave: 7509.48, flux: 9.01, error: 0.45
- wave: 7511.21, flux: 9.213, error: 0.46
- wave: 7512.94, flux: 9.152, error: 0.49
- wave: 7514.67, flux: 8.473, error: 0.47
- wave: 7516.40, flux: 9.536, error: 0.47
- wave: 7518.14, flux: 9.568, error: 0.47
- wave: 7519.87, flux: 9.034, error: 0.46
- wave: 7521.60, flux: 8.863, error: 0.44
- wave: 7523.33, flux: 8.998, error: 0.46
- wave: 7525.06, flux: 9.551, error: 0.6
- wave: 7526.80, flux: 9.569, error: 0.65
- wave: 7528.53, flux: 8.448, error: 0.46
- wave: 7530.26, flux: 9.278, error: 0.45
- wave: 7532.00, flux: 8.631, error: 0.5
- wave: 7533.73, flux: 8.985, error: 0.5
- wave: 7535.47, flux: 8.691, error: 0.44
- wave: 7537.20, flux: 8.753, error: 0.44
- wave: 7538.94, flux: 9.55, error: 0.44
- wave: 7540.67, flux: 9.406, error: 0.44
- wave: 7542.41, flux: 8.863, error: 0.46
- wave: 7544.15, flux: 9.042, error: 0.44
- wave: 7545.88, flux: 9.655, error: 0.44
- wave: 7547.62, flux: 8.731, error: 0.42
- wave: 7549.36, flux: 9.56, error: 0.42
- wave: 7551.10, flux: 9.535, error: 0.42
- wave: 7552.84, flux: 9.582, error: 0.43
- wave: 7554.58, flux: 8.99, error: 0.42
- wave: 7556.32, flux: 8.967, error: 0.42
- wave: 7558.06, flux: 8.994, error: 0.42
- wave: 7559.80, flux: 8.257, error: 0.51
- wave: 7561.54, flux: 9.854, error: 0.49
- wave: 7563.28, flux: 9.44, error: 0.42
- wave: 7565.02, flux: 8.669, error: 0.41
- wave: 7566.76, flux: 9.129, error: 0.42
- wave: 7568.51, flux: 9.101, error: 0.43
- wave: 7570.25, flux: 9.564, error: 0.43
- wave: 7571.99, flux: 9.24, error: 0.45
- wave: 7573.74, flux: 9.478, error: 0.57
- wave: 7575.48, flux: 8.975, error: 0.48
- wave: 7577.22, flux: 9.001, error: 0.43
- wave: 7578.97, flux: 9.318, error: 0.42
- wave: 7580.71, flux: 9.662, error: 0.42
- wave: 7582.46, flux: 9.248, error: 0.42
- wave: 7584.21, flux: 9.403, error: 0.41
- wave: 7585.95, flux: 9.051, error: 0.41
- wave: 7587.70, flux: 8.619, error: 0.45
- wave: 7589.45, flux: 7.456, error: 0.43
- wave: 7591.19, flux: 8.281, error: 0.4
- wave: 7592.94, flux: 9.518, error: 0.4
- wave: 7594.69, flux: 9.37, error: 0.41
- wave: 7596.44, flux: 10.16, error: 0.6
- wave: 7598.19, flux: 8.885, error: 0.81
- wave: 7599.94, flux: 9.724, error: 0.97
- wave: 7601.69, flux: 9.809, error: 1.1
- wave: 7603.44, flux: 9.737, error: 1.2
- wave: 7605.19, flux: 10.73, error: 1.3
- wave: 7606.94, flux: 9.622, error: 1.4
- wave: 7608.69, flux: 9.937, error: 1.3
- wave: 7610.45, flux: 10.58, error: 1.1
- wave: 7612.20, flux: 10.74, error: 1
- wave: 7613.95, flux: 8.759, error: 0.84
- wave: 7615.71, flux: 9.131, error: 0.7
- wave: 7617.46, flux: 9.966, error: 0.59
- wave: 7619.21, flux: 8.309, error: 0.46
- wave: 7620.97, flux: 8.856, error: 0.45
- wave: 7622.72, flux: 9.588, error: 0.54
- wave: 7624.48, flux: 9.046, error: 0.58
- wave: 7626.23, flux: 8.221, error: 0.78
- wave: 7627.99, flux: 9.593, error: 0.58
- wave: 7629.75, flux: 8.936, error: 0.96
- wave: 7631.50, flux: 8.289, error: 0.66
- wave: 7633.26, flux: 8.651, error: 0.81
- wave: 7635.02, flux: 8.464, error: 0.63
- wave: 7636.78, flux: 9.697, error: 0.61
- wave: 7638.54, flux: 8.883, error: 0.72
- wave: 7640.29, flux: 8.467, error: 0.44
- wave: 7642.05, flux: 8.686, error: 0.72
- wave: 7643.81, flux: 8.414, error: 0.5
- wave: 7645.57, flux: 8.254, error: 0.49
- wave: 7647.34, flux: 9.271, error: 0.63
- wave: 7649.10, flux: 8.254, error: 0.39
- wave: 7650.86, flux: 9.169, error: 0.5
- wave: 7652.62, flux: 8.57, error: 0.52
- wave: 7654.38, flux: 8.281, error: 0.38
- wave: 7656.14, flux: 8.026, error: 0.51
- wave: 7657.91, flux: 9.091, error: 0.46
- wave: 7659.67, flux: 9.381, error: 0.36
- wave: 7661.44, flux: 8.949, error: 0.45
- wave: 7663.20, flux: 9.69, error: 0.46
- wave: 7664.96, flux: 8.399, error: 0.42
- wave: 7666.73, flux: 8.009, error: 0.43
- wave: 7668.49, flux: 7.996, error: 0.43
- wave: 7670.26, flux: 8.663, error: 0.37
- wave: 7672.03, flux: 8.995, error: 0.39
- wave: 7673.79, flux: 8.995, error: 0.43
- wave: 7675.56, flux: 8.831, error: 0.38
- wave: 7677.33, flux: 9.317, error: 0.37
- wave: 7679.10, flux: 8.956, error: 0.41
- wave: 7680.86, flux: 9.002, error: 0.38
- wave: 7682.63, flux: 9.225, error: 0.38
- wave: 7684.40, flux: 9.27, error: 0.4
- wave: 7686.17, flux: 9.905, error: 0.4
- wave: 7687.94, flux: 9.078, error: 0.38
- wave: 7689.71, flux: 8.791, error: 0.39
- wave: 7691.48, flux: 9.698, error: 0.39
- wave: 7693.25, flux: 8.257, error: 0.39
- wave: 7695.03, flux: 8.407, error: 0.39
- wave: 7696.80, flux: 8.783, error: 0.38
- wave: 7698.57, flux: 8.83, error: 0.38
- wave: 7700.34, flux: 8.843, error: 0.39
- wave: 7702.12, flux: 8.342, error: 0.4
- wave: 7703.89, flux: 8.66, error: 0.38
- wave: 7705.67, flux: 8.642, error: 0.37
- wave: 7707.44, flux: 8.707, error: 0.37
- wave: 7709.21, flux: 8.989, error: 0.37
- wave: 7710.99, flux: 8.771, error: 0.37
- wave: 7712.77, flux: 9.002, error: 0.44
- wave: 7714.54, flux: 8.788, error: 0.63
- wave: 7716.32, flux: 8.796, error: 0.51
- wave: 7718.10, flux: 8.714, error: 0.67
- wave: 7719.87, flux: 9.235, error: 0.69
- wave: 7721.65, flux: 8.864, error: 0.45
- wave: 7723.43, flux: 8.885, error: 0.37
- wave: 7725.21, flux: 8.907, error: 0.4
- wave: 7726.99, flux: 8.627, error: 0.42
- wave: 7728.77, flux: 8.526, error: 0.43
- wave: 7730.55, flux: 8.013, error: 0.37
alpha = 1.0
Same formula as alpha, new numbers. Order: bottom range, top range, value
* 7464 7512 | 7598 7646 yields 1.05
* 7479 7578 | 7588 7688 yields 1.02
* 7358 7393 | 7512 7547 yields 1.00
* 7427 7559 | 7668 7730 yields 1.02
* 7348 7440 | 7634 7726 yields 1.01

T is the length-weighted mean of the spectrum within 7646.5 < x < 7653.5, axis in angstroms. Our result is 8.82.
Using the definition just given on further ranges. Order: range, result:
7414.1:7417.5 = 9.37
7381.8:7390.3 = 9.31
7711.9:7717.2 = 8.87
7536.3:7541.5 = 9.24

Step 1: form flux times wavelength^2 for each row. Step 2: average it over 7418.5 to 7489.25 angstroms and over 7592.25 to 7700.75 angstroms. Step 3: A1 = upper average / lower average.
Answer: 1.03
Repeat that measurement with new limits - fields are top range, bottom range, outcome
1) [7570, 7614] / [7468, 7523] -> 1.06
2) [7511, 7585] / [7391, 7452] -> 1.01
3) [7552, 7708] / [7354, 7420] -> 1.03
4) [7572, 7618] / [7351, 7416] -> 1.06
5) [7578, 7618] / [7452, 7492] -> 1.06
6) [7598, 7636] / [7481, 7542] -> 1.06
